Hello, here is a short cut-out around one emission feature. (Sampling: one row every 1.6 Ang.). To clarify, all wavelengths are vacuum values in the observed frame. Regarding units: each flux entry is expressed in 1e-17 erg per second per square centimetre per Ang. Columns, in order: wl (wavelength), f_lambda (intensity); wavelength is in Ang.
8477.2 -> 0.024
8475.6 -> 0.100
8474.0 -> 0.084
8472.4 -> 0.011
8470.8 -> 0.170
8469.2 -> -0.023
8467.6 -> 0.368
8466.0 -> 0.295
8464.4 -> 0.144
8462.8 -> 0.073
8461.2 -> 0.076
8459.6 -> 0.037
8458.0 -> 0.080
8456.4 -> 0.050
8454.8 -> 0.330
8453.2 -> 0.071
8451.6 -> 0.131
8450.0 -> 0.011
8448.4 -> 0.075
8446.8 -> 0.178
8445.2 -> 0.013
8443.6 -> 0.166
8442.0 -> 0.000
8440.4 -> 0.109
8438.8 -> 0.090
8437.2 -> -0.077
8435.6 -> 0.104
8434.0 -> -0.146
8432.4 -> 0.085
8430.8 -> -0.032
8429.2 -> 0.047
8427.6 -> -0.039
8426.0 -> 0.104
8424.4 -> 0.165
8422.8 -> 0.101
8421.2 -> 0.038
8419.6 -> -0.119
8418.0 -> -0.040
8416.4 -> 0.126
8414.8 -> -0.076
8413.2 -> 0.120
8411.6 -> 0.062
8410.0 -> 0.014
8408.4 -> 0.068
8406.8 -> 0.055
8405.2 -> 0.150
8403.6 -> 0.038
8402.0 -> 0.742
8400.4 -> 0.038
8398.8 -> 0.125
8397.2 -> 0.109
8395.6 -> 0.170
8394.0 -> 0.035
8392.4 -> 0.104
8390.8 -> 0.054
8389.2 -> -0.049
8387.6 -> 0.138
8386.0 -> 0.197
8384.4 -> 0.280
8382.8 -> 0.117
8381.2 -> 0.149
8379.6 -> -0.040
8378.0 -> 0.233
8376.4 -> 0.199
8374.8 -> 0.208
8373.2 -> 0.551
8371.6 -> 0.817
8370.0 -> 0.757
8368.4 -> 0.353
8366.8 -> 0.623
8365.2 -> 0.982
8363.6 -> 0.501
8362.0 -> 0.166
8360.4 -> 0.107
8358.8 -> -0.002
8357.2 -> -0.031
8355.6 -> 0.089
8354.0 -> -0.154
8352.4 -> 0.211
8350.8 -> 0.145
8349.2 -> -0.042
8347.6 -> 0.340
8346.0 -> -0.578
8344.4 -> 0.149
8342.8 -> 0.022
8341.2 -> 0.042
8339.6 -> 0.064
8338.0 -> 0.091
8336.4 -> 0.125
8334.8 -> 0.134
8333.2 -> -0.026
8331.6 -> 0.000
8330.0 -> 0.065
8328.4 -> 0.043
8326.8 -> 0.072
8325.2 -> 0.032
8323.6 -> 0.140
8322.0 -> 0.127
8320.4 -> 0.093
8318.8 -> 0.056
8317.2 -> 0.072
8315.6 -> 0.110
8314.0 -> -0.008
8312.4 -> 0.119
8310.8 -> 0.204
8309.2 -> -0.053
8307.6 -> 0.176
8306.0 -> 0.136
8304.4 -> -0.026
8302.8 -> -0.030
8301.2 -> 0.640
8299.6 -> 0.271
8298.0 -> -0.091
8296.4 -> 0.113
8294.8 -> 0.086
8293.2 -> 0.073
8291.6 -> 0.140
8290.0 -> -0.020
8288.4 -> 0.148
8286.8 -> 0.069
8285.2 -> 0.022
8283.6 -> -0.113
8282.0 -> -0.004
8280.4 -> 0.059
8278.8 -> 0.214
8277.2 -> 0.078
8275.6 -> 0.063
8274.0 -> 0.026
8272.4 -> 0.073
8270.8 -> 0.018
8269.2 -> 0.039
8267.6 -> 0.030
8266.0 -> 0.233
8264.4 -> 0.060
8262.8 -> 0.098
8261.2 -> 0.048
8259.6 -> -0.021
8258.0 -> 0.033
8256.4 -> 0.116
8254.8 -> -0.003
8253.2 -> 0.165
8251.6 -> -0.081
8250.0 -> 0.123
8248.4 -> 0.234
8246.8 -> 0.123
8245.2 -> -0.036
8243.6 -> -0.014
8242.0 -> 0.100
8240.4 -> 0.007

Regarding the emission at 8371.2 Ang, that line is [O II]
